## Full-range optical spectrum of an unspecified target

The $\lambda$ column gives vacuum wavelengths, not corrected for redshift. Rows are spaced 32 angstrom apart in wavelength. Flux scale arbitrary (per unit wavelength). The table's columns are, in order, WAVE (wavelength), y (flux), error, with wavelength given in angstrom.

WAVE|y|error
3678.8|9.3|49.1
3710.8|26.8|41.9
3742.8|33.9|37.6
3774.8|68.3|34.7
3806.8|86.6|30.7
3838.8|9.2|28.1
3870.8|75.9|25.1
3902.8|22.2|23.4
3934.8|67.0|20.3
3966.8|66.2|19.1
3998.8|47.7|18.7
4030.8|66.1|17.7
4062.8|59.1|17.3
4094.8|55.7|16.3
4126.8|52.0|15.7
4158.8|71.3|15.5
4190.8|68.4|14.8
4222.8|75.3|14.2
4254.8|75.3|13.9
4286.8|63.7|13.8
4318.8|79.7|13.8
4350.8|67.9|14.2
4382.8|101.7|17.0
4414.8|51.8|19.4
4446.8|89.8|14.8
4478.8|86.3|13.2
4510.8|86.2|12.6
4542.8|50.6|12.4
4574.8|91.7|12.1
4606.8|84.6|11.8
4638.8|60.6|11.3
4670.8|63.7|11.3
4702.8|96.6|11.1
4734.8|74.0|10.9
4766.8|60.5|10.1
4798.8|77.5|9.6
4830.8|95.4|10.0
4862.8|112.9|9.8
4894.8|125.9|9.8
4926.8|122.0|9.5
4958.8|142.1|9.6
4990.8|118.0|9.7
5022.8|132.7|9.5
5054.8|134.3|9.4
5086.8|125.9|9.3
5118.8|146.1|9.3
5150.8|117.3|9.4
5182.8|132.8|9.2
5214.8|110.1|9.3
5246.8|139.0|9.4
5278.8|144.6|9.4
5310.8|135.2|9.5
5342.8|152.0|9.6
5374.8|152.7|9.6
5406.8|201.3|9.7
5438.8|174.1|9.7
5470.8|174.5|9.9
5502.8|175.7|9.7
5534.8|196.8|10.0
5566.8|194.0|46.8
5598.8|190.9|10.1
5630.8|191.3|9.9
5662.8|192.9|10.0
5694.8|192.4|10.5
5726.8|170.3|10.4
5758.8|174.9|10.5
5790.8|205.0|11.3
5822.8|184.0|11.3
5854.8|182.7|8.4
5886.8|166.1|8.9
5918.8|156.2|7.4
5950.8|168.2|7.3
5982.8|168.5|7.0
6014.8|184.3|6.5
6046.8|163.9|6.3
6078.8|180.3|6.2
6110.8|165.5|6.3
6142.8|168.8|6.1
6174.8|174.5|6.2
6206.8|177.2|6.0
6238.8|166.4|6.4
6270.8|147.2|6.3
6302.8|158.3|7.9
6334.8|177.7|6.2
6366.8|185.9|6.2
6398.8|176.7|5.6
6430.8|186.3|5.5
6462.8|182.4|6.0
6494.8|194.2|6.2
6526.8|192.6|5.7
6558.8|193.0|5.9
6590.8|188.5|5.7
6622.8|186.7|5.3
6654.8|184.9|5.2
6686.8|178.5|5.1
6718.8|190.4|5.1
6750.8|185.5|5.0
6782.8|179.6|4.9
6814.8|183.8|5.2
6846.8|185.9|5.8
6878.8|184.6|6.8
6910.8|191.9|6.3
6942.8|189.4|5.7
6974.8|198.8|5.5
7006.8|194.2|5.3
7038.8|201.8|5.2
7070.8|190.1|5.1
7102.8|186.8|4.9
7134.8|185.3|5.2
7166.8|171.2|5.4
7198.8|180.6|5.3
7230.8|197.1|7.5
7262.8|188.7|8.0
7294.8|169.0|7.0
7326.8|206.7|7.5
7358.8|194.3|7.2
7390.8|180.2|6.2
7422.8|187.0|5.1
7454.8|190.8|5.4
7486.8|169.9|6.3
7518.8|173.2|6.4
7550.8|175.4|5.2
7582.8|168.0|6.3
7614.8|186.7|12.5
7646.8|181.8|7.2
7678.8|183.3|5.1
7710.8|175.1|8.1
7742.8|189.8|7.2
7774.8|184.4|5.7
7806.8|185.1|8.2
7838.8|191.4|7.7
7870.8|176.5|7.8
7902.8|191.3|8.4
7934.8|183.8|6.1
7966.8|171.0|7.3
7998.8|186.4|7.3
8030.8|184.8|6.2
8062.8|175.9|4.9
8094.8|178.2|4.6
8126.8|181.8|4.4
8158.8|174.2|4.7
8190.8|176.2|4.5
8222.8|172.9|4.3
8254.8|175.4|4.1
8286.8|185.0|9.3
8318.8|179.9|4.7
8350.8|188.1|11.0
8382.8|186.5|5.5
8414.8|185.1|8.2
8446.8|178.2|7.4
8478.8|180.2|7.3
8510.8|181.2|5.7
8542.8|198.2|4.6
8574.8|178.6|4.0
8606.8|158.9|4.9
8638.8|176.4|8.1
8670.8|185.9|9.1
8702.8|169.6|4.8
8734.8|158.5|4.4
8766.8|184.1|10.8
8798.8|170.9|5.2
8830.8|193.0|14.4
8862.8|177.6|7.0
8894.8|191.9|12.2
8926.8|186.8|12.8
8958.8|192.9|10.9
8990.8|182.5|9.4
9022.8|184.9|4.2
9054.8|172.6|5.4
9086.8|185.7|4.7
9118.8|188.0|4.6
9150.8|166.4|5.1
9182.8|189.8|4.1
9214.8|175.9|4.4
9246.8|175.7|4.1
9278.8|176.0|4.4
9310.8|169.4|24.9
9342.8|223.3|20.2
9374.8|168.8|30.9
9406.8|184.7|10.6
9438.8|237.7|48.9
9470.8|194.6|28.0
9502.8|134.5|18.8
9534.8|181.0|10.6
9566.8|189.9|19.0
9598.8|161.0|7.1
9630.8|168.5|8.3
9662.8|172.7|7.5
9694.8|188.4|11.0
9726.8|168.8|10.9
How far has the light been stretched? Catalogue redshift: 0.21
